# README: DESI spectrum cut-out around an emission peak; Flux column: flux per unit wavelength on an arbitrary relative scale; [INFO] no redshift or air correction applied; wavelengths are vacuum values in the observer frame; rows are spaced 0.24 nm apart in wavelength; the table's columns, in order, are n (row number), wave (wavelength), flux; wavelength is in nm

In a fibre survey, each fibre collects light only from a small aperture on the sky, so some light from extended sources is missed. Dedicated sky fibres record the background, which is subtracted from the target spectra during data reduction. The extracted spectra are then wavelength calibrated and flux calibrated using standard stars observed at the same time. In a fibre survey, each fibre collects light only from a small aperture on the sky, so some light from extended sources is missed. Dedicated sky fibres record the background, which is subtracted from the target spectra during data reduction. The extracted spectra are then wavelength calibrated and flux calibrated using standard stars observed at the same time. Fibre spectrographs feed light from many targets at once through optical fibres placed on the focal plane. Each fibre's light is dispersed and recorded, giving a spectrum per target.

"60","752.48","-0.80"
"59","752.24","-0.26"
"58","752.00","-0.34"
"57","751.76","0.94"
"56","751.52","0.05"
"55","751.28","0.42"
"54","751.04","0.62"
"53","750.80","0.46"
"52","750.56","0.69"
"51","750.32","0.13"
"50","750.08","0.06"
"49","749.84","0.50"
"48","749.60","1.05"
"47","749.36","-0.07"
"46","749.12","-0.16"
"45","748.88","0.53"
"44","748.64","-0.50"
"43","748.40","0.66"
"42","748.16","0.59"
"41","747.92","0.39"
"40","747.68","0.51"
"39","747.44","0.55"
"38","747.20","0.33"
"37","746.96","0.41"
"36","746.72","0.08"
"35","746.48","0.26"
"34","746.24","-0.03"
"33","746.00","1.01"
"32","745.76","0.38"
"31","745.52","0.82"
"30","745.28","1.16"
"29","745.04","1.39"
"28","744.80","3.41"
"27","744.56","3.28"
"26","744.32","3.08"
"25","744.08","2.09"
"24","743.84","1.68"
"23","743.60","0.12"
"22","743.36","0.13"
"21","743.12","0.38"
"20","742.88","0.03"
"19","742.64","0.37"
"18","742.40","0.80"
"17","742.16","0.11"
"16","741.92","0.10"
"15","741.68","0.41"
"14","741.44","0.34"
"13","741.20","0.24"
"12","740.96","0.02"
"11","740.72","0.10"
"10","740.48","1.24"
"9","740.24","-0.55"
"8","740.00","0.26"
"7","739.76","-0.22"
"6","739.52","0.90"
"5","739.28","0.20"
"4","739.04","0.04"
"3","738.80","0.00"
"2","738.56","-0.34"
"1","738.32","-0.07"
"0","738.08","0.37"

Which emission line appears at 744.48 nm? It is [O II] 3727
